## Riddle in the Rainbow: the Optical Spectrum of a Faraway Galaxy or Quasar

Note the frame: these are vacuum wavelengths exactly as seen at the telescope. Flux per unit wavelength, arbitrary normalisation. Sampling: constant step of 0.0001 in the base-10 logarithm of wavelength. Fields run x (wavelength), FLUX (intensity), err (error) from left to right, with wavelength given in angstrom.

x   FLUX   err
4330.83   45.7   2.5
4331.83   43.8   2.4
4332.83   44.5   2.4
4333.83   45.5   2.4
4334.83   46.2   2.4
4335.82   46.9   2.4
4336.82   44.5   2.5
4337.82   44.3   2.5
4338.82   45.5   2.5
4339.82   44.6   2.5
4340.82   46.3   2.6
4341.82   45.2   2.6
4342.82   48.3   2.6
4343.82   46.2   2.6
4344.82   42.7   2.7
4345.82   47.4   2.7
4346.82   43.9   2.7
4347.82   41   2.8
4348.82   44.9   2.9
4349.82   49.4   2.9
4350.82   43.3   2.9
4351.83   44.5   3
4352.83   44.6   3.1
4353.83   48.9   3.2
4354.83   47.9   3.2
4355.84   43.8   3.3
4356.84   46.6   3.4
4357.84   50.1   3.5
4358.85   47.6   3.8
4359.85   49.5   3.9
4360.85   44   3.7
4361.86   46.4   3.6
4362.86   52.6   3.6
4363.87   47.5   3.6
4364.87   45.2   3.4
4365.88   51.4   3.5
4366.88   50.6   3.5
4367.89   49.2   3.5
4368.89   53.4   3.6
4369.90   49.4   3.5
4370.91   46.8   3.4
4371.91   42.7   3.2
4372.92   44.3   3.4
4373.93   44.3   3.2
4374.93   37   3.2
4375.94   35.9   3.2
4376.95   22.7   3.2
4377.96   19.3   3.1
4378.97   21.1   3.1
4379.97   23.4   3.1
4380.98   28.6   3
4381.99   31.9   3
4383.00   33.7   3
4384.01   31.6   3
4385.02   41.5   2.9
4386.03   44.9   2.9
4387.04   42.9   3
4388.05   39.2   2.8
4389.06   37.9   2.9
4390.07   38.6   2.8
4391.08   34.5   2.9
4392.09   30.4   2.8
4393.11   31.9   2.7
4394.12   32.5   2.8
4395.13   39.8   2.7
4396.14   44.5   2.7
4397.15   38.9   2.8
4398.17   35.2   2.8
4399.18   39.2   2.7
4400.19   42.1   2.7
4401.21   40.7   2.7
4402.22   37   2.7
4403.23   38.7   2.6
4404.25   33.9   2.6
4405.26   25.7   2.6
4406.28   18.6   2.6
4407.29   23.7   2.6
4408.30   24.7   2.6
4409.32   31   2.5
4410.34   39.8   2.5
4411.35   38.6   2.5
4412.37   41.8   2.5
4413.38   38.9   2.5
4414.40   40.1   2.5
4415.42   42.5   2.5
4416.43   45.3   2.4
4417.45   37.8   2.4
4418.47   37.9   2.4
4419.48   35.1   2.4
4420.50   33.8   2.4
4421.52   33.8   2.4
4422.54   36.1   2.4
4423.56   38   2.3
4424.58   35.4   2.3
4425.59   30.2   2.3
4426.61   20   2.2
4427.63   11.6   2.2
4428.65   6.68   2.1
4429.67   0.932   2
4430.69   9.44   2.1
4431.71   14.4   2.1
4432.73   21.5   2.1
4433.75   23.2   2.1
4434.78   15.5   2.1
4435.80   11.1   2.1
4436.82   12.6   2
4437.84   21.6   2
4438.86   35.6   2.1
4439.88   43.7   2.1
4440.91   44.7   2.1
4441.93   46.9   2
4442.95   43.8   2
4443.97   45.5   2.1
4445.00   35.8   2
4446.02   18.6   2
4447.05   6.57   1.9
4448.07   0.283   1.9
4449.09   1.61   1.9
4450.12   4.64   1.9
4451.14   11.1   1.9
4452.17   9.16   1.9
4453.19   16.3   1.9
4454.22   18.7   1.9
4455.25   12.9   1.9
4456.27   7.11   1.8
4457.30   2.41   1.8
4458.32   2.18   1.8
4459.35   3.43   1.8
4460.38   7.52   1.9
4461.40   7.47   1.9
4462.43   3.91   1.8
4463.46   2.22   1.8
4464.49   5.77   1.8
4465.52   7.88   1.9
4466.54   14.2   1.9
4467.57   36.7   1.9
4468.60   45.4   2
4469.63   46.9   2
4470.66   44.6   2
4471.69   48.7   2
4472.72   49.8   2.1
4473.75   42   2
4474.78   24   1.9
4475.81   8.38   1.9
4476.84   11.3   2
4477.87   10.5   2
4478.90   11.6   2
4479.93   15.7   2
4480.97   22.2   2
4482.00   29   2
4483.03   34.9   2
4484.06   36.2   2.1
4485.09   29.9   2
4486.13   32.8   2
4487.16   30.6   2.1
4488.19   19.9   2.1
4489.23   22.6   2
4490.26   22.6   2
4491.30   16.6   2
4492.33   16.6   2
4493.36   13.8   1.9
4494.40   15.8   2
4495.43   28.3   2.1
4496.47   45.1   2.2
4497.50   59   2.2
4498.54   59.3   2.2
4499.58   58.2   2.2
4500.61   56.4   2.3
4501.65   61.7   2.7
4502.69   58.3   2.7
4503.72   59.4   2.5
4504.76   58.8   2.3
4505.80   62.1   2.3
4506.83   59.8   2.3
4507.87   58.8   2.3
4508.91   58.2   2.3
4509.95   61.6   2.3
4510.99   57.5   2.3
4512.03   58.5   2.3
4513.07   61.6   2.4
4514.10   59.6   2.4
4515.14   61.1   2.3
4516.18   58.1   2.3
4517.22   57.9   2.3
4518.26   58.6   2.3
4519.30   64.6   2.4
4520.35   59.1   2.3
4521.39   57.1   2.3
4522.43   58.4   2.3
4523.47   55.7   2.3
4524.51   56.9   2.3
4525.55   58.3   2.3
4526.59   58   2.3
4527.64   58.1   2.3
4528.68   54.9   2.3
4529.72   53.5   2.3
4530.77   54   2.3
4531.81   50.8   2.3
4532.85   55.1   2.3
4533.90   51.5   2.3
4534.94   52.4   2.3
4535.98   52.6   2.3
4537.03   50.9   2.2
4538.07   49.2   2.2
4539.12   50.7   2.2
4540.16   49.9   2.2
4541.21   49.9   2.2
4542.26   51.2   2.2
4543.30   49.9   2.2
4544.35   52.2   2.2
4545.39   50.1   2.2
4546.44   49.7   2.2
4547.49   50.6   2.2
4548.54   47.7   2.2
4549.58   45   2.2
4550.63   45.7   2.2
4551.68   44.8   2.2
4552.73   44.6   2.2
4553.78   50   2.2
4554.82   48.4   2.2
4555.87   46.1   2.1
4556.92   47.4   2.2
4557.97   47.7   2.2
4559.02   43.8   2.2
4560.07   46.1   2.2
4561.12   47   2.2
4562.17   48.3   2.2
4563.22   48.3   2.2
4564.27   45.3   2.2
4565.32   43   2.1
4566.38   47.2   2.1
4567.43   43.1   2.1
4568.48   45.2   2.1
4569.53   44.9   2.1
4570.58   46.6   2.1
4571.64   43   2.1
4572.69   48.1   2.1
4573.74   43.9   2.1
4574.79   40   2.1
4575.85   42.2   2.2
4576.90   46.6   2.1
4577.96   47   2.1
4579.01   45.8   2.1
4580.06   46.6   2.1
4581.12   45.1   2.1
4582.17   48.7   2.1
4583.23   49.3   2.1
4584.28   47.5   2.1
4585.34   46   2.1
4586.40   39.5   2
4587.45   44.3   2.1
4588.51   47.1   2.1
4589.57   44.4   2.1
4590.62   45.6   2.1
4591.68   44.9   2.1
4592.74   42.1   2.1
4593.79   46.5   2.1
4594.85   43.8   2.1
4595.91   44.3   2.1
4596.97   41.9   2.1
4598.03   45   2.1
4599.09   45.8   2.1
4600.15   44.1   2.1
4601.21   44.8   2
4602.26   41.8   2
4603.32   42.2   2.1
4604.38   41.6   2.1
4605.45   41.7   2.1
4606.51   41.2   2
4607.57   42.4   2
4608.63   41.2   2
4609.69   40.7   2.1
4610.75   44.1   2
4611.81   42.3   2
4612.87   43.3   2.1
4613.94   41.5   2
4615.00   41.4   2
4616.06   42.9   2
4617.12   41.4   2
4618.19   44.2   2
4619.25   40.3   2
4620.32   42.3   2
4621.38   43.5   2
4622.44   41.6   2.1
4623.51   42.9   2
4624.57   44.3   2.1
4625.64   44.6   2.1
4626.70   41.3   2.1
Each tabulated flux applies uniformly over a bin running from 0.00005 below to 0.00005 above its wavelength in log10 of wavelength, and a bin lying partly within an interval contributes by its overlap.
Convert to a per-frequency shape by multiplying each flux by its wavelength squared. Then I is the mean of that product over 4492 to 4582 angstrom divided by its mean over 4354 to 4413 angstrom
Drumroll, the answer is 1.4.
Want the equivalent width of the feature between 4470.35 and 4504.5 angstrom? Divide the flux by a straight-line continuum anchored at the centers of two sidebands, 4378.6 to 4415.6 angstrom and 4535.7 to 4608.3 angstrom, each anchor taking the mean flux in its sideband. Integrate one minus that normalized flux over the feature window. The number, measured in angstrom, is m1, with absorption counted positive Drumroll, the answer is 6.29 angstrom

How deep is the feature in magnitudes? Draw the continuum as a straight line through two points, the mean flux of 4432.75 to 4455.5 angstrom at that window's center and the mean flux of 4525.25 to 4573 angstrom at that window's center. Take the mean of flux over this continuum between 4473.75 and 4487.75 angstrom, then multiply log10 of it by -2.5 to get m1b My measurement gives 0.32 mag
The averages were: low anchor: 21.9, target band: 23.6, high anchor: 49.1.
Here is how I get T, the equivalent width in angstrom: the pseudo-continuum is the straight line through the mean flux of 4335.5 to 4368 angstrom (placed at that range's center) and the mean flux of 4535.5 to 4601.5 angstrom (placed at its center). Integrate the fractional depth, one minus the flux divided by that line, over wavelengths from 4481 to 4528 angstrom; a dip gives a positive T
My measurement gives -1.4 angstrom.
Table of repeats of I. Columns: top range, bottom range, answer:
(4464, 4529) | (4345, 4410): 1.13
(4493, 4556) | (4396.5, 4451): 1.93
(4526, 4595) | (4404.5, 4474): 2.06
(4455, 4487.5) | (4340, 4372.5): 0.48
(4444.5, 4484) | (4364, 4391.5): 0.49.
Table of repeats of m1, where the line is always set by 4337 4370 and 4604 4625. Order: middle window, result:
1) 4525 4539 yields -3.2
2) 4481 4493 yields 4.9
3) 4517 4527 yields -3.3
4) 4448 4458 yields 8.1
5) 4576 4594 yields -1.2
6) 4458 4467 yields 7.8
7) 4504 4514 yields -3.5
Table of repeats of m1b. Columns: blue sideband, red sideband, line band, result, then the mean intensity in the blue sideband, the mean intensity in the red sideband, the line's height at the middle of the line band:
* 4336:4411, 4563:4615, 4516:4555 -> -0.216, 40.3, 44.3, 43.3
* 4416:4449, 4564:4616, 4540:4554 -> -0.231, 26.3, 44.2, 39.3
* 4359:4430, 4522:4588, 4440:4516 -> 0.356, 36.3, 48.6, 42.7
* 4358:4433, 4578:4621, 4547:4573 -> -0.101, 35.6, 43.8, 42.2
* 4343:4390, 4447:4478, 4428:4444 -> -0.047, 42.2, 16.8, 23.8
